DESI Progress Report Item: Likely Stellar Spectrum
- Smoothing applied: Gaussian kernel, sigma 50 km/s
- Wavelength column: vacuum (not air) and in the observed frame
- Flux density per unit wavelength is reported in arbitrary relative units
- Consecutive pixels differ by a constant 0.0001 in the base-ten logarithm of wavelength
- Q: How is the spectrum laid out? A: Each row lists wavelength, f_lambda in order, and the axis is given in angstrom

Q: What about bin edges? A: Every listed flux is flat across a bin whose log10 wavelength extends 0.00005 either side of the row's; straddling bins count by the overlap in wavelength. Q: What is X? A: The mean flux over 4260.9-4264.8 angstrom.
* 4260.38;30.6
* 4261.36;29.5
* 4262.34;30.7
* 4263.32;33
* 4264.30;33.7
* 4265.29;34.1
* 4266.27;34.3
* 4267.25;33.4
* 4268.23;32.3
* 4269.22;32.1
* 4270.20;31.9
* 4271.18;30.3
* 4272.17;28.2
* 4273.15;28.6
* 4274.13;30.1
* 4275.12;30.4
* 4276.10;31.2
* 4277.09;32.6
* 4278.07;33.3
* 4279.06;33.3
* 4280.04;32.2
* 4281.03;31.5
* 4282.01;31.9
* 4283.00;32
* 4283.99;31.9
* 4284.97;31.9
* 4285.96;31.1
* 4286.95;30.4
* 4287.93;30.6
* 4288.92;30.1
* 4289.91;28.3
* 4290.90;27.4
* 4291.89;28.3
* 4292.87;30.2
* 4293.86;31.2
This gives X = 31.7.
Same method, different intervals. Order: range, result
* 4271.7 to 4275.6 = 29.3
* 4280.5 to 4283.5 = 31.7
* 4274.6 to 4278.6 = 31.8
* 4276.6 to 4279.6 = 33.1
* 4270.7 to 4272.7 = 29.2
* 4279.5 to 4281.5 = 31.9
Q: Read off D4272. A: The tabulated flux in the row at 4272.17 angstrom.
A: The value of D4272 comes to 28.2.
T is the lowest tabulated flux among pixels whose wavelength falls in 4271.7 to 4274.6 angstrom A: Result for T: 28.2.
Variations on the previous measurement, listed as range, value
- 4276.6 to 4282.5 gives 31.5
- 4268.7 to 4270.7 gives 31.9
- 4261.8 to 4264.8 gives 30.7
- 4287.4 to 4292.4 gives 27.4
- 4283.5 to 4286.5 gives 31.1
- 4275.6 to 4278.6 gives 31.2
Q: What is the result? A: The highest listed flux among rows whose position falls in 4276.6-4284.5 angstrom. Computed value 33.3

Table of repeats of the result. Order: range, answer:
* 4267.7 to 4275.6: 32.3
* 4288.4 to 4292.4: 30.1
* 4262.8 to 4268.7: 34.3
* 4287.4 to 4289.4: 30.6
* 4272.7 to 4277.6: 32.6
